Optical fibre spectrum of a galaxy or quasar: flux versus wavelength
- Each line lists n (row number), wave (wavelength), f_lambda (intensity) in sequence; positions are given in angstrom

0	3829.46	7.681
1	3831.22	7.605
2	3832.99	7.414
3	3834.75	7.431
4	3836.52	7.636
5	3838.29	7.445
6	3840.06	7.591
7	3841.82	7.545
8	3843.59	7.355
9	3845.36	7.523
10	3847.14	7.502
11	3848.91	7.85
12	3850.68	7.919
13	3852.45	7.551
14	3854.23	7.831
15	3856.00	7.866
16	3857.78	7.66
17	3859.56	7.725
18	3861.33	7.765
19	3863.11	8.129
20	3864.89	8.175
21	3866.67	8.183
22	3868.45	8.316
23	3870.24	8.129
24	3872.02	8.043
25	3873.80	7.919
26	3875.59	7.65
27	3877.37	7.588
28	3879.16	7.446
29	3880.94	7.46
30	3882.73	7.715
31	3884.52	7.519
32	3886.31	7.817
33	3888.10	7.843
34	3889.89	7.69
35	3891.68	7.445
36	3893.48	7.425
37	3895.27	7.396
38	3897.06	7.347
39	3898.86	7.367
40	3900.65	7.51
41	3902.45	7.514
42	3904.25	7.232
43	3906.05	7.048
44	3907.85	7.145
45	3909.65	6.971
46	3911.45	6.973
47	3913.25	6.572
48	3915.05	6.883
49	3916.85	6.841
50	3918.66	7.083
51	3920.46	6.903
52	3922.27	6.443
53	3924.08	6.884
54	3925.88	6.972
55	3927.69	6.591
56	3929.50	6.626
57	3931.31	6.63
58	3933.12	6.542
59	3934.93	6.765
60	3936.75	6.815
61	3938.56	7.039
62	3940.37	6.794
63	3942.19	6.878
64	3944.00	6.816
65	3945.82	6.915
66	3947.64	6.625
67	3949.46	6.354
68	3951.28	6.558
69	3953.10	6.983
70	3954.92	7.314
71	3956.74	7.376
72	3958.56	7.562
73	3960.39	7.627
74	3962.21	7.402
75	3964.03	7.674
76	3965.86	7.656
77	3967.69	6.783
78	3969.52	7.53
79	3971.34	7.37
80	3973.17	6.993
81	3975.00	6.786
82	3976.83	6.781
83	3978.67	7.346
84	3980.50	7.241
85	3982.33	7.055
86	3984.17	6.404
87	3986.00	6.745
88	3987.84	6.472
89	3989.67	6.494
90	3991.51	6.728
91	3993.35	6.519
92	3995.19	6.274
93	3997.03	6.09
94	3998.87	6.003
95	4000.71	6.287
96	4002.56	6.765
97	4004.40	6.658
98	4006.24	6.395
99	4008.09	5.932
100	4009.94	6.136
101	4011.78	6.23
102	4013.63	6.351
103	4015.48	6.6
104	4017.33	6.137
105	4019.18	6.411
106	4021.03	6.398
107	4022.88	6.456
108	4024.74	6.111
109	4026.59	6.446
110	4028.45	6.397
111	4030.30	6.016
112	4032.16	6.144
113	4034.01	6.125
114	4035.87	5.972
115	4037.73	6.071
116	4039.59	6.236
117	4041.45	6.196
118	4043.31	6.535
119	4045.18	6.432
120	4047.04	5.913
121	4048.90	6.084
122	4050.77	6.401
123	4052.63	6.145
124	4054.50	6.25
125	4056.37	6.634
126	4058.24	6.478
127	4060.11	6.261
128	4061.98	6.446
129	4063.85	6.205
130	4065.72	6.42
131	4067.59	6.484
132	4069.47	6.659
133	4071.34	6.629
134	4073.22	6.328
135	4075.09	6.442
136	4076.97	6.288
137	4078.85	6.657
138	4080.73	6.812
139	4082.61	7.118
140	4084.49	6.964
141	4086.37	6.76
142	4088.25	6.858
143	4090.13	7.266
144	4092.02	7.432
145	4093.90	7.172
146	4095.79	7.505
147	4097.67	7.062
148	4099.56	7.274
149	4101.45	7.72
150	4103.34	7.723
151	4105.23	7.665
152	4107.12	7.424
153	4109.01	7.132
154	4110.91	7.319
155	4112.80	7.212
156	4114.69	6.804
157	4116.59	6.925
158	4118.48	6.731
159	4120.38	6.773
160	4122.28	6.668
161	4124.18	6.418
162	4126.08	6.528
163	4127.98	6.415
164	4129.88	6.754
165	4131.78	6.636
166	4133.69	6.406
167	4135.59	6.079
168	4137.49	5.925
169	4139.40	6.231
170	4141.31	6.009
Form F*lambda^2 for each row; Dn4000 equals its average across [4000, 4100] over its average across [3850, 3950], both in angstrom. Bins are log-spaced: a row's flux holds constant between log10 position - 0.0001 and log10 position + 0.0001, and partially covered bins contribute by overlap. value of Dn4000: 0.96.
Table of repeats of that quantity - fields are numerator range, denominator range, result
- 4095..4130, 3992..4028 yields 1.17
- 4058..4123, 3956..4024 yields 1.08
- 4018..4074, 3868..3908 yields 0.90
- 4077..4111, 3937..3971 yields 1.08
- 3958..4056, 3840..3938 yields 0.94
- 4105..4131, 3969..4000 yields 1.09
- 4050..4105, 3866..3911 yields 0.99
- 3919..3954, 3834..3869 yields 0.91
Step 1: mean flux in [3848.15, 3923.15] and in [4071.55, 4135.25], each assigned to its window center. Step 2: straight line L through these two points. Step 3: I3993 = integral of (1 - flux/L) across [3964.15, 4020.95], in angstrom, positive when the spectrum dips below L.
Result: 4.6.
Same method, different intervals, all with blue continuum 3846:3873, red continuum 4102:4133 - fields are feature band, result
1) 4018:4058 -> 5.44 angstrom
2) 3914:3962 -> 4.59 angstrom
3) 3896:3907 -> 0.59 angstrom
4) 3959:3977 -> 0.52 angstrom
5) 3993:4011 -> 2.63 angstrom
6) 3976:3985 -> 0.58 angstrom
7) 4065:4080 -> 1.31 angstrom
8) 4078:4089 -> 0.33 angstrom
